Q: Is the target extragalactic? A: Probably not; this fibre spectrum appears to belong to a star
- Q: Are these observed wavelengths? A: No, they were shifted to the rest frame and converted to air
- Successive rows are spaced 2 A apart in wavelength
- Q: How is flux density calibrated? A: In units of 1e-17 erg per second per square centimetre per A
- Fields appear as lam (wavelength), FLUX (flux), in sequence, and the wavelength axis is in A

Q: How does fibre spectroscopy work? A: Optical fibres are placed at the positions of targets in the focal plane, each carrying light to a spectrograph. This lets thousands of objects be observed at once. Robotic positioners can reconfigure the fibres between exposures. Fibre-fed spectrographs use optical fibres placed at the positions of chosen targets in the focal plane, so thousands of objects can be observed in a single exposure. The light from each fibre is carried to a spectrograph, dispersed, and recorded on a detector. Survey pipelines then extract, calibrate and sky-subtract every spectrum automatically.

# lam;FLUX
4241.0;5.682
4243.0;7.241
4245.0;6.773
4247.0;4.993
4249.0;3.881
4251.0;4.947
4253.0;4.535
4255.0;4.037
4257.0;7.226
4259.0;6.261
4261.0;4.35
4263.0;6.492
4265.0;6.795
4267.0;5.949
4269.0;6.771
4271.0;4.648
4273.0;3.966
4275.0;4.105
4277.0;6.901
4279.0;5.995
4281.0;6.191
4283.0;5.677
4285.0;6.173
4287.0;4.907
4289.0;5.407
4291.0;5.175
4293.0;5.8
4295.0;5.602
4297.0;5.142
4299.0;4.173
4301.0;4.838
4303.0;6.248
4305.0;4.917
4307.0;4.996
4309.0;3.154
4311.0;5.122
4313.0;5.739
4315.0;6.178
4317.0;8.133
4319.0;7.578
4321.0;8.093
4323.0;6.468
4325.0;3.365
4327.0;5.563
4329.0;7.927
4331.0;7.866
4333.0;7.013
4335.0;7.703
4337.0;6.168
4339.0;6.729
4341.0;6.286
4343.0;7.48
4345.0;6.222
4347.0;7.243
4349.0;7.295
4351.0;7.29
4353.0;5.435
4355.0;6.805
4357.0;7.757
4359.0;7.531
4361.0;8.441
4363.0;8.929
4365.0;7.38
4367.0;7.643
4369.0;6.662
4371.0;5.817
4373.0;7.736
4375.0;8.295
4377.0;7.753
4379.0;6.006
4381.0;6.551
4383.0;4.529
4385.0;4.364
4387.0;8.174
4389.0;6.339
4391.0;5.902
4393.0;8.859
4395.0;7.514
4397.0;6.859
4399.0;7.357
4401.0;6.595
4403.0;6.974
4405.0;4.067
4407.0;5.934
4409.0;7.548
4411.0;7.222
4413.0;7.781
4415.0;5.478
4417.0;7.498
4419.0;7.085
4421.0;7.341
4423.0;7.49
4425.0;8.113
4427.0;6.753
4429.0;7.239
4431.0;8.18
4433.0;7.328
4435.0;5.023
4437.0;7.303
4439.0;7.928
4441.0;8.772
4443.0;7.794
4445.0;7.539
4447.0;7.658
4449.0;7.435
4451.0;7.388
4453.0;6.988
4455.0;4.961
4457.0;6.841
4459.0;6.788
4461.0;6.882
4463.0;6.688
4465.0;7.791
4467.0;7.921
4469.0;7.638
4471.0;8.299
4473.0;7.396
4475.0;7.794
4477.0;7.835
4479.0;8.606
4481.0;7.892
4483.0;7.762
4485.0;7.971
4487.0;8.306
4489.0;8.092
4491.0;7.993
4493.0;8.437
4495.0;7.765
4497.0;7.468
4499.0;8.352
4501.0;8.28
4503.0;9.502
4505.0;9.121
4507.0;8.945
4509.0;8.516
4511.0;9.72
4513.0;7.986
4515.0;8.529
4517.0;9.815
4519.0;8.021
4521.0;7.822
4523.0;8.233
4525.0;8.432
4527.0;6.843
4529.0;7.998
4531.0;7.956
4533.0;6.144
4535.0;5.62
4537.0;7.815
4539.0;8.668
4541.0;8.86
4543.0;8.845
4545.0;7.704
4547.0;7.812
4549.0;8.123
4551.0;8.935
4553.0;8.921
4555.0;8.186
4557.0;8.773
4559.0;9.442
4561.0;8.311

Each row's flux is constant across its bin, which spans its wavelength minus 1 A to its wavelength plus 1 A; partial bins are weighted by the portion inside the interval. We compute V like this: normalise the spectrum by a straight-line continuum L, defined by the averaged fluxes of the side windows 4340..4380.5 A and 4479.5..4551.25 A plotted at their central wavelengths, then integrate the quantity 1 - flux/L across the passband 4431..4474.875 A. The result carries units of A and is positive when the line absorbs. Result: 2.8 A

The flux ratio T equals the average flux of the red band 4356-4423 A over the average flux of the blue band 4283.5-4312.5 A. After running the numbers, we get 1.4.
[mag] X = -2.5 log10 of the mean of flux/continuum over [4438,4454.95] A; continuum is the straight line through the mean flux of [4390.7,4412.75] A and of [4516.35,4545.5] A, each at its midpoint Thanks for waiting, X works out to -0.05 mag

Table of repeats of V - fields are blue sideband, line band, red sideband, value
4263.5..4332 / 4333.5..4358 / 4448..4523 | -2.2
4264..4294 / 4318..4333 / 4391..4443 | -1.4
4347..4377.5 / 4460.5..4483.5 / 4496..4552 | 0.6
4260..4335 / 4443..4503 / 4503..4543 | 0.3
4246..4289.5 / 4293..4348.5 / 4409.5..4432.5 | -0.3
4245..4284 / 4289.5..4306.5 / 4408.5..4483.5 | 1.8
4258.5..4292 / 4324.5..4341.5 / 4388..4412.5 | -1.2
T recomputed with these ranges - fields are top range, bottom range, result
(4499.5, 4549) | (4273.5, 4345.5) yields 1.38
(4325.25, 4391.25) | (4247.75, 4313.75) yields 1.29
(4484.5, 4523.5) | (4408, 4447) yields 1.15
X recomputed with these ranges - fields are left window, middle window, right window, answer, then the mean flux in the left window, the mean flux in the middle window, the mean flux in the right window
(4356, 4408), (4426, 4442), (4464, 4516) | 0.03 mag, 6.92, 7.32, 8.23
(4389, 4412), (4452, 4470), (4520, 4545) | 0.04 mag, 6.78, 6.94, 7.77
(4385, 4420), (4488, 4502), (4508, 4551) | -0.04 mag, 6.82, 8.06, 8.09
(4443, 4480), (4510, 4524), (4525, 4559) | -0.10 mag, 7.37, 8.59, 8.01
